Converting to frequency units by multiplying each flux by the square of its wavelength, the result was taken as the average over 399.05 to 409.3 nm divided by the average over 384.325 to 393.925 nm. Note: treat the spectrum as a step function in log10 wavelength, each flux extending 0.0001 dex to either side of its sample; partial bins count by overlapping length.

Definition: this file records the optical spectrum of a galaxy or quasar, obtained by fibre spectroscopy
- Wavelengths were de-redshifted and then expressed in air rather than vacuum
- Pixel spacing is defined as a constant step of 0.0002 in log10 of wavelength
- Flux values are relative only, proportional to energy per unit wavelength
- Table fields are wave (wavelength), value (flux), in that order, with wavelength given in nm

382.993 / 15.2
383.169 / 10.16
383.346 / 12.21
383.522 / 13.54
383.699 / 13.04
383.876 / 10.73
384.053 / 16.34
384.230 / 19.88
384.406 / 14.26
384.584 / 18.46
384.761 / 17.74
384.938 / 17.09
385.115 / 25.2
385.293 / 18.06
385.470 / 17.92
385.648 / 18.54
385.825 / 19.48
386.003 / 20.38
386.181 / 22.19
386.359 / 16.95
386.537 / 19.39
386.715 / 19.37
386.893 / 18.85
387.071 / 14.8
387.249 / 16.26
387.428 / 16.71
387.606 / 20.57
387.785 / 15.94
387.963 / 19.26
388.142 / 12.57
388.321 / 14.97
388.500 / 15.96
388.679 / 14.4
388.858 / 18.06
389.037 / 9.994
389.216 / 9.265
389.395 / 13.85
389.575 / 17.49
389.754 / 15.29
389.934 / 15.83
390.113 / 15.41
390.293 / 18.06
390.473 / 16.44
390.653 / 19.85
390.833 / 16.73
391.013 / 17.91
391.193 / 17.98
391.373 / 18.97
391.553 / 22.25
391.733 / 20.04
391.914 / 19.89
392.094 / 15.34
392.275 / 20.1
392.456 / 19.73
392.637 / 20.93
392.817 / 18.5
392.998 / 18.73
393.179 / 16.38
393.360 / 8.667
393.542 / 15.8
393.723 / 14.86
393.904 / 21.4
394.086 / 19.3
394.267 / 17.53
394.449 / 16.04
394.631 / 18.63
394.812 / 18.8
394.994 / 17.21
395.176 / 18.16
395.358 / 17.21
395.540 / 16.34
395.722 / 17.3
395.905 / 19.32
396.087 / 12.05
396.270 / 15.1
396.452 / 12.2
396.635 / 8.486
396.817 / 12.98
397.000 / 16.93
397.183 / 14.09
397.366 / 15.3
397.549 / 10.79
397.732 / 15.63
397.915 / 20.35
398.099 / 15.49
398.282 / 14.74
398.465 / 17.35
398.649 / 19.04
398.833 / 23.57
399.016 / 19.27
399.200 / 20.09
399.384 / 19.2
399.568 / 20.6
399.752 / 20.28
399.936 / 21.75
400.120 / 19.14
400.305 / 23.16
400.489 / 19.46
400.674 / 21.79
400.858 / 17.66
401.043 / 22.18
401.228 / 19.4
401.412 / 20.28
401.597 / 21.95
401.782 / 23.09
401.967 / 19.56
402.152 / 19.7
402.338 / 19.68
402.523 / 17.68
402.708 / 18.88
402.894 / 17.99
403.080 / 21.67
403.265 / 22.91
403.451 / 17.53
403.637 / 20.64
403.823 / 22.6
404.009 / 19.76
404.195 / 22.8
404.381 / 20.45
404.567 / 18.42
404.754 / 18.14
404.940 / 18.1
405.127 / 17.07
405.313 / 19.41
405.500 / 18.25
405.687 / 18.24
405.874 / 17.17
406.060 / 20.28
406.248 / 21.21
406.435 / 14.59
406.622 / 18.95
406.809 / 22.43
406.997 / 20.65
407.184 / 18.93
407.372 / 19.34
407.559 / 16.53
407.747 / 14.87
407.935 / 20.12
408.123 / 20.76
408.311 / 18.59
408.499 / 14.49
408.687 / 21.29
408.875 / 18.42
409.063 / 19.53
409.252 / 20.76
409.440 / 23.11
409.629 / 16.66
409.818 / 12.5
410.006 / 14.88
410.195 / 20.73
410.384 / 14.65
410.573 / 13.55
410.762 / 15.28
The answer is 1.22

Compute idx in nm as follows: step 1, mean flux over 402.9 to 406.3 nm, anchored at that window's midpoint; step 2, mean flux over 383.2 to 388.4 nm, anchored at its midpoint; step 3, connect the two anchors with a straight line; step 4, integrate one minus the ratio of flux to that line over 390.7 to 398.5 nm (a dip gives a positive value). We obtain 0.65 nm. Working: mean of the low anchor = 17.2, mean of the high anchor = 19.6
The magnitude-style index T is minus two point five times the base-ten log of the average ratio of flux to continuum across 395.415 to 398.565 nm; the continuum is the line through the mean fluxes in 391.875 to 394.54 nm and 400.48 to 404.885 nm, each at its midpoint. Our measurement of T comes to 0.23 mag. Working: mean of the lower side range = 17.5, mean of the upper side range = 20.2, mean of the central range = 15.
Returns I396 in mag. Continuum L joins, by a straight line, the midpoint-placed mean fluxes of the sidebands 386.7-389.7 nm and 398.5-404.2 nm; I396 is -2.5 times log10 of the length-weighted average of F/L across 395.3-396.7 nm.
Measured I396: 0.24 mag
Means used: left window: 15.7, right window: 20.4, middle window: 14.8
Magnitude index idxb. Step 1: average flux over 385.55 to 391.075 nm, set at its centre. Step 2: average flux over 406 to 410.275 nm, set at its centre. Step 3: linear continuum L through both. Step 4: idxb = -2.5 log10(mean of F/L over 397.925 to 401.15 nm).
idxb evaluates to -0.11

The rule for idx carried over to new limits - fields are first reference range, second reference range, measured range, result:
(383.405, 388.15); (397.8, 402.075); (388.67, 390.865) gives 0.34 nm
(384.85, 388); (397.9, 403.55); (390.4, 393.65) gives 0.20 nm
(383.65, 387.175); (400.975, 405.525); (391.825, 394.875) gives 0.19 nm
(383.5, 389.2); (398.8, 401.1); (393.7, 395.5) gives 0.11 nm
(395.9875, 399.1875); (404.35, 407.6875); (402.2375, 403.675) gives -0.16 nm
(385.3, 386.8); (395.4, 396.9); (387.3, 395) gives -0.18 nm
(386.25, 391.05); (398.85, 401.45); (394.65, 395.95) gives 0.06 nm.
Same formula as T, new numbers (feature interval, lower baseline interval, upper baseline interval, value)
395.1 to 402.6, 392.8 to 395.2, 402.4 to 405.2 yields 0.02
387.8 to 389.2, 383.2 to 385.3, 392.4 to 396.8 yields 0.11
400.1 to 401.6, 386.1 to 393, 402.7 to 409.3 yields -0.11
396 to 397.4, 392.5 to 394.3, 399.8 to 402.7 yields 0.36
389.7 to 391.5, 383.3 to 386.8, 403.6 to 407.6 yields 0.04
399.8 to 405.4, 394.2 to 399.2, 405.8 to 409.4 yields -0.13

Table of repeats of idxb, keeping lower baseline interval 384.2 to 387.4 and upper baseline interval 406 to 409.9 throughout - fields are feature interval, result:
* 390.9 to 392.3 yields -0.02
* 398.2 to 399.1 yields -0.01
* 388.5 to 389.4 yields 0.36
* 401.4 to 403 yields -0.06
